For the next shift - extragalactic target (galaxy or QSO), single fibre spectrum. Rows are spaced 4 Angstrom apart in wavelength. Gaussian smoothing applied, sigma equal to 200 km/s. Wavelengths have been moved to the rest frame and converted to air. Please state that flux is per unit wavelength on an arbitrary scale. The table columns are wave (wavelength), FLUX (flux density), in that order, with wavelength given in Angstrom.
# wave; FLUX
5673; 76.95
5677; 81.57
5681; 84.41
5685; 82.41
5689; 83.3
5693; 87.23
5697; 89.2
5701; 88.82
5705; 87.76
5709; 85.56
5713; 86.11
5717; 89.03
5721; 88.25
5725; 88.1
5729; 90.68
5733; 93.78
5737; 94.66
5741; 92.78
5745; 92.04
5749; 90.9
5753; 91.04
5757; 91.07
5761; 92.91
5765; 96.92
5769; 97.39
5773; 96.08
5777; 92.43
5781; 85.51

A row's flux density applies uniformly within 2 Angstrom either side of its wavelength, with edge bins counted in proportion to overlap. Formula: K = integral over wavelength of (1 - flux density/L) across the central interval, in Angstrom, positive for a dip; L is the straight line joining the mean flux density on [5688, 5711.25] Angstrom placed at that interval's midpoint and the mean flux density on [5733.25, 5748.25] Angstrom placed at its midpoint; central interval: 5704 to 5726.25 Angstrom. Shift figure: 0.5 Angstrom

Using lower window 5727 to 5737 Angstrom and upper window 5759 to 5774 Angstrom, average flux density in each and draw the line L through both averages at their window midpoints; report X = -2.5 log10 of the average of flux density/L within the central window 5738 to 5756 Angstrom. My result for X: 0.03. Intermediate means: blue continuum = 92.7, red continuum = 95.8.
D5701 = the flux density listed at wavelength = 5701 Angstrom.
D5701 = 88.82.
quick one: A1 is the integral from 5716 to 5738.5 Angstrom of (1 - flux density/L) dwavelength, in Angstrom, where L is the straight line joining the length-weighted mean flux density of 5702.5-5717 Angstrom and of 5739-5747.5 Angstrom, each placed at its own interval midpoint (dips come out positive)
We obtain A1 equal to -0.2 Angstrom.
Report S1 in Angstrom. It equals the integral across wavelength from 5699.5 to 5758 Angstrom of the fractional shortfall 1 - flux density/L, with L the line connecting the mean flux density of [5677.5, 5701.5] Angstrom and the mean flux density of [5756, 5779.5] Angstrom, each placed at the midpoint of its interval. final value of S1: -0.1 Angstrom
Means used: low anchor 85.4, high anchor 94.4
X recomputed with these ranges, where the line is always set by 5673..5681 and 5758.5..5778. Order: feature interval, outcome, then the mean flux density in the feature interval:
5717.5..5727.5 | 0.00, 88.4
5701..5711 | -0.02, 87.1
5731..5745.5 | -0.03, 93.4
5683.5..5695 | -0.02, 84.4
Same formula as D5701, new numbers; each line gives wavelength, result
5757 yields 91.07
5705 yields 87.76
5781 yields 85.51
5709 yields 85.56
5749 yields 90.9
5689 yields 83.3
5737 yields 94.66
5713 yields 86.11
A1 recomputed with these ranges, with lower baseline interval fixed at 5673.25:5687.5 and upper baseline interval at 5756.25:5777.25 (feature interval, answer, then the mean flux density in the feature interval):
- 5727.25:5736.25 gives -0.3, 92.6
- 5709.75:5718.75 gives 0.0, 87.3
